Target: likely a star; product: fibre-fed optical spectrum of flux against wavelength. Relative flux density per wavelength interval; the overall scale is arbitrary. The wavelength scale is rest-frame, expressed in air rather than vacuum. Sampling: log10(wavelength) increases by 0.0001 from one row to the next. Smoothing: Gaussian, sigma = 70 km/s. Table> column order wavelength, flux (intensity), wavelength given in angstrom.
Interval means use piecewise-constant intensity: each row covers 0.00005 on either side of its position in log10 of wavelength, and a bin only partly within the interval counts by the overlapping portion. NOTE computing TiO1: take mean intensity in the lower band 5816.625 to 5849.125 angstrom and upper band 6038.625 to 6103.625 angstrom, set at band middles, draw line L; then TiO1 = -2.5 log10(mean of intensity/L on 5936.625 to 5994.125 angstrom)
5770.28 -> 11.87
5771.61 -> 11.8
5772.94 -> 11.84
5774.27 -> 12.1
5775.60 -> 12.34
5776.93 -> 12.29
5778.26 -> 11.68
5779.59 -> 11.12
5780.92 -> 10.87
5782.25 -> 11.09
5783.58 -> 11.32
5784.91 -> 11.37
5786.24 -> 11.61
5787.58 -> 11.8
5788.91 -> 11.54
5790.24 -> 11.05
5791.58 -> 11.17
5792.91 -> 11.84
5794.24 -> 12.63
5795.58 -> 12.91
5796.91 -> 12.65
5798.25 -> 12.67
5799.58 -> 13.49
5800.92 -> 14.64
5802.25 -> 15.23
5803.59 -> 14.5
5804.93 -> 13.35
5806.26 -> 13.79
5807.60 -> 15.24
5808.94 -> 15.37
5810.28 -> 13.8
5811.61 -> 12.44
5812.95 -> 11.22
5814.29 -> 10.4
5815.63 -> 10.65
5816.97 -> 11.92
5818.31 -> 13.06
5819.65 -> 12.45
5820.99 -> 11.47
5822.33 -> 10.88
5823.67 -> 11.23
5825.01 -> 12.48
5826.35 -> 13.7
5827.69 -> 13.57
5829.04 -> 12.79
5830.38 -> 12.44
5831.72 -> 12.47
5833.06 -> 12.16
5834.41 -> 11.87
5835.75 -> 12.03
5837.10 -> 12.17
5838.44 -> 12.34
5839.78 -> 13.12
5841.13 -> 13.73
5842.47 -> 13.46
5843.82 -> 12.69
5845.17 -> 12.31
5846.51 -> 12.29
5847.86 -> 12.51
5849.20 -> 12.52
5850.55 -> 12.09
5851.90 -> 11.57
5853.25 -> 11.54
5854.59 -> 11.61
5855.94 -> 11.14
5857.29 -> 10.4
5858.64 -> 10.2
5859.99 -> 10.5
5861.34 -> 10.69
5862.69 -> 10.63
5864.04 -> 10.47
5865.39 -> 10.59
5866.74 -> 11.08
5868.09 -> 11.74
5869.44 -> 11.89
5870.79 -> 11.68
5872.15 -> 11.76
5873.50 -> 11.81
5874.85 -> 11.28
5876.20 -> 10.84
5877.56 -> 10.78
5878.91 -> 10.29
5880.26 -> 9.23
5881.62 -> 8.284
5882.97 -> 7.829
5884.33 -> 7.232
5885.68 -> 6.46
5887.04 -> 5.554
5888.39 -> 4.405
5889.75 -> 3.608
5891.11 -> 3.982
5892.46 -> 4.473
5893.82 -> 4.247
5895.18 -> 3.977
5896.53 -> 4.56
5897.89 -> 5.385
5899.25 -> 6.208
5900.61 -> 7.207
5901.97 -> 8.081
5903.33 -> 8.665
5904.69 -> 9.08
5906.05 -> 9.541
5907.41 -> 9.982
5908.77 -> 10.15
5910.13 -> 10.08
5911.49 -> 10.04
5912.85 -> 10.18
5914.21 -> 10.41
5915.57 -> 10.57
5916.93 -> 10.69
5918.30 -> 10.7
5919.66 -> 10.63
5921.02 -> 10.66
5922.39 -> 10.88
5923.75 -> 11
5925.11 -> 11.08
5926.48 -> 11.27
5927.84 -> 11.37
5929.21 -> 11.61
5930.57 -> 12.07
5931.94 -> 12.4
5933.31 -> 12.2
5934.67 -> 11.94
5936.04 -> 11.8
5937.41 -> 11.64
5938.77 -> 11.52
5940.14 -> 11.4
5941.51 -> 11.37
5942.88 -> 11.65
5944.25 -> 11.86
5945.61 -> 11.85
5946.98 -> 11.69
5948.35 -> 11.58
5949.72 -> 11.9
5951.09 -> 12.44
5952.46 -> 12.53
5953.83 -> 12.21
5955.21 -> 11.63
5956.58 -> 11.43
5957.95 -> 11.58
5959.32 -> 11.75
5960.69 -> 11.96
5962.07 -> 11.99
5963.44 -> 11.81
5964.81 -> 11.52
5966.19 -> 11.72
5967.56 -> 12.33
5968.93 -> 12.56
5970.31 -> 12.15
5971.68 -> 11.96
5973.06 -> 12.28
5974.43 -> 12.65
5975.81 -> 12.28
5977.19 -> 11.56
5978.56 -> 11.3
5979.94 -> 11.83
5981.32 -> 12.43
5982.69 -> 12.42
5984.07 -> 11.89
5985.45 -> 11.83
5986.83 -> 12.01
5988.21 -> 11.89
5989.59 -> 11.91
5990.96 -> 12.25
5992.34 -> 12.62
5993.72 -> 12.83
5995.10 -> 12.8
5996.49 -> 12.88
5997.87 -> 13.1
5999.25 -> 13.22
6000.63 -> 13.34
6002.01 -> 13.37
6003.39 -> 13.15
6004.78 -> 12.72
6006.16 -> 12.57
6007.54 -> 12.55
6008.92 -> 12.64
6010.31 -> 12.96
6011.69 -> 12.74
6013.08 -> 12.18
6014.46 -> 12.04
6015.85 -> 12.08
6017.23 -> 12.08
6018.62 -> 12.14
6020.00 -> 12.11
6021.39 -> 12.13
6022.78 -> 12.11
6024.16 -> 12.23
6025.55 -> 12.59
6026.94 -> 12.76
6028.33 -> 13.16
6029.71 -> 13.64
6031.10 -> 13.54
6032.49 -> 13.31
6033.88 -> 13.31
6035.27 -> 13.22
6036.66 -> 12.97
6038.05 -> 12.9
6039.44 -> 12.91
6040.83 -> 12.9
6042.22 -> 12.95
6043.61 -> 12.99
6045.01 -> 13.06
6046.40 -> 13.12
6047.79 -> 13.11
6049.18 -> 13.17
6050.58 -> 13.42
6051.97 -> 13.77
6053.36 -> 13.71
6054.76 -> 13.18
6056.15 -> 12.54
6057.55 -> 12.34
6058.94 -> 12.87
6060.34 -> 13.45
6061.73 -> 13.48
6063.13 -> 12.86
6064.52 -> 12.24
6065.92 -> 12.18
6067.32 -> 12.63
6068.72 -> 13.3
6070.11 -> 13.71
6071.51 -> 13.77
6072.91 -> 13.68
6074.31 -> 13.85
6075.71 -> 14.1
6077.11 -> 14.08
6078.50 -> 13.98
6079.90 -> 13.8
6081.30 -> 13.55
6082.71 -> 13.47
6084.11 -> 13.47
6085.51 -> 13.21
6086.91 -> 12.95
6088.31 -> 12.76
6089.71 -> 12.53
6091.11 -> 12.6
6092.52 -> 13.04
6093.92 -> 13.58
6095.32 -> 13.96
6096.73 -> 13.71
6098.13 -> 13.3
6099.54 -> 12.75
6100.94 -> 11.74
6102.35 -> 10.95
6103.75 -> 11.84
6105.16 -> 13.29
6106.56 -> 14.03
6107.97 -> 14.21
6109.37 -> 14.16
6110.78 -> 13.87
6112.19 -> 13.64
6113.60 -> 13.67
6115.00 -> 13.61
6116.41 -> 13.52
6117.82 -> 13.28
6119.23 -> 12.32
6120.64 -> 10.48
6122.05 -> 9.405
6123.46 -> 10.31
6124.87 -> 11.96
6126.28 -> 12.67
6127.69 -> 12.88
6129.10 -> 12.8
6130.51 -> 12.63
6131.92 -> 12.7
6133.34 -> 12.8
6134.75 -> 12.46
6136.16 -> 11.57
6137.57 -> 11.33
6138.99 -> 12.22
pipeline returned 0.08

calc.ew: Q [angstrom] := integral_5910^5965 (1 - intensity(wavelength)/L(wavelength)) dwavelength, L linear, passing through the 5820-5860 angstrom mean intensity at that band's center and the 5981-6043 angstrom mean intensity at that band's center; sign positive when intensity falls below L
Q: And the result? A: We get 4.4 angstrom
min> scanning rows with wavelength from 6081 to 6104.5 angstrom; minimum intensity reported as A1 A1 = 10.95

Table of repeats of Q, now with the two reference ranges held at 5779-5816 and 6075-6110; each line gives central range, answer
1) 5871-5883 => 2.2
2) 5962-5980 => 1.3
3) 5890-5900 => 6.3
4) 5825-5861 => 1.2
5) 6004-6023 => 1.0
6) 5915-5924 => 1.5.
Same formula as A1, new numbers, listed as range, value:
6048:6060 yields 12.34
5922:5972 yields 10.88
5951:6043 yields 11.3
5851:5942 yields 3.608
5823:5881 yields 9.23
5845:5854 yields 11.54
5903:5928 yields 8.665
